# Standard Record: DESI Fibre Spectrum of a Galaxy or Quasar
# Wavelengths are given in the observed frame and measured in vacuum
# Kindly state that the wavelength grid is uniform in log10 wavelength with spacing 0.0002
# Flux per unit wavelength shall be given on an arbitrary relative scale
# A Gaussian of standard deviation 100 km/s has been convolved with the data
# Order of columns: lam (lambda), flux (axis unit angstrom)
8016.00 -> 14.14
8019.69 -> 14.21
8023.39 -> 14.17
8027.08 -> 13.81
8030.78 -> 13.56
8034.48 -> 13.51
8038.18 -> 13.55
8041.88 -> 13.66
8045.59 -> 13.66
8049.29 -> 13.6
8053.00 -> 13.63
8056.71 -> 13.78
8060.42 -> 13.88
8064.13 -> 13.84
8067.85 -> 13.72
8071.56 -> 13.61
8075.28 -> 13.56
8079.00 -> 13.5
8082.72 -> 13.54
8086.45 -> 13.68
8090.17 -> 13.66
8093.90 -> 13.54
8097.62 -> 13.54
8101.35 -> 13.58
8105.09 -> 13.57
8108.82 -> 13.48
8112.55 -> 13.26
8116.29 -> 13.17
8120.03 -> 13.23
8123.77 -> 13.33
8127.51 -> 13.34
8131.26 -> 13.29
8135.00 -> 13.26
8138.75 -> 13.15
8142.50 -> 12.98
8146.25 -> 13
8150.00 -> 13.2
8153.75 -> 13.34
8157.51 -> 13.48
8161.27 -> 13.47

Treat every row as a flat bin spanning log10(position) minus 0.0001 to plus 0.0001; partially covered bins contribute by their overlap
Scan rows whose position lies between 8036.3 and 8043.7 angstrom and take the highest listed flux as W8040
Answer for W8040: 13.66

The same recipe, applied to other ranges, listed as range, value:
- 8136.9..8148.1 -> 13.15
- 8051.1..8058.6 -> 13.78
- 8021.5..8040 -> 14.17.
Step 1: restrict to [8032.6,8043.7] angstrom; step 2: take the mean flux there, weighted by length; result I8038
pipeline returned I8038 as 13.6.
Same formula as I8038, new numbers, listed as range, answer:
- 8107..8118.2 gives 13.3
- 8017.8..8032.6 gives 13.9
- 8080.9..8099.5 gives 13.6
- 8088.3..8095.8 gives 13.6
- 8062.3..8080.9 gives 13.6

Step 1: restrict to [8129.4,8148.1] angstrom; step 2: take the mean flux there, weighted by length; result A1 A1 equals 13.1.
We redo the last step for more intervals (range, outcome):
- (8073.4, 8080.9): 13.5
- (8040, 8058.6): 13.7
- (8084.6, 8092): 13.7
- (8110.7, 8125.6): 13.2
